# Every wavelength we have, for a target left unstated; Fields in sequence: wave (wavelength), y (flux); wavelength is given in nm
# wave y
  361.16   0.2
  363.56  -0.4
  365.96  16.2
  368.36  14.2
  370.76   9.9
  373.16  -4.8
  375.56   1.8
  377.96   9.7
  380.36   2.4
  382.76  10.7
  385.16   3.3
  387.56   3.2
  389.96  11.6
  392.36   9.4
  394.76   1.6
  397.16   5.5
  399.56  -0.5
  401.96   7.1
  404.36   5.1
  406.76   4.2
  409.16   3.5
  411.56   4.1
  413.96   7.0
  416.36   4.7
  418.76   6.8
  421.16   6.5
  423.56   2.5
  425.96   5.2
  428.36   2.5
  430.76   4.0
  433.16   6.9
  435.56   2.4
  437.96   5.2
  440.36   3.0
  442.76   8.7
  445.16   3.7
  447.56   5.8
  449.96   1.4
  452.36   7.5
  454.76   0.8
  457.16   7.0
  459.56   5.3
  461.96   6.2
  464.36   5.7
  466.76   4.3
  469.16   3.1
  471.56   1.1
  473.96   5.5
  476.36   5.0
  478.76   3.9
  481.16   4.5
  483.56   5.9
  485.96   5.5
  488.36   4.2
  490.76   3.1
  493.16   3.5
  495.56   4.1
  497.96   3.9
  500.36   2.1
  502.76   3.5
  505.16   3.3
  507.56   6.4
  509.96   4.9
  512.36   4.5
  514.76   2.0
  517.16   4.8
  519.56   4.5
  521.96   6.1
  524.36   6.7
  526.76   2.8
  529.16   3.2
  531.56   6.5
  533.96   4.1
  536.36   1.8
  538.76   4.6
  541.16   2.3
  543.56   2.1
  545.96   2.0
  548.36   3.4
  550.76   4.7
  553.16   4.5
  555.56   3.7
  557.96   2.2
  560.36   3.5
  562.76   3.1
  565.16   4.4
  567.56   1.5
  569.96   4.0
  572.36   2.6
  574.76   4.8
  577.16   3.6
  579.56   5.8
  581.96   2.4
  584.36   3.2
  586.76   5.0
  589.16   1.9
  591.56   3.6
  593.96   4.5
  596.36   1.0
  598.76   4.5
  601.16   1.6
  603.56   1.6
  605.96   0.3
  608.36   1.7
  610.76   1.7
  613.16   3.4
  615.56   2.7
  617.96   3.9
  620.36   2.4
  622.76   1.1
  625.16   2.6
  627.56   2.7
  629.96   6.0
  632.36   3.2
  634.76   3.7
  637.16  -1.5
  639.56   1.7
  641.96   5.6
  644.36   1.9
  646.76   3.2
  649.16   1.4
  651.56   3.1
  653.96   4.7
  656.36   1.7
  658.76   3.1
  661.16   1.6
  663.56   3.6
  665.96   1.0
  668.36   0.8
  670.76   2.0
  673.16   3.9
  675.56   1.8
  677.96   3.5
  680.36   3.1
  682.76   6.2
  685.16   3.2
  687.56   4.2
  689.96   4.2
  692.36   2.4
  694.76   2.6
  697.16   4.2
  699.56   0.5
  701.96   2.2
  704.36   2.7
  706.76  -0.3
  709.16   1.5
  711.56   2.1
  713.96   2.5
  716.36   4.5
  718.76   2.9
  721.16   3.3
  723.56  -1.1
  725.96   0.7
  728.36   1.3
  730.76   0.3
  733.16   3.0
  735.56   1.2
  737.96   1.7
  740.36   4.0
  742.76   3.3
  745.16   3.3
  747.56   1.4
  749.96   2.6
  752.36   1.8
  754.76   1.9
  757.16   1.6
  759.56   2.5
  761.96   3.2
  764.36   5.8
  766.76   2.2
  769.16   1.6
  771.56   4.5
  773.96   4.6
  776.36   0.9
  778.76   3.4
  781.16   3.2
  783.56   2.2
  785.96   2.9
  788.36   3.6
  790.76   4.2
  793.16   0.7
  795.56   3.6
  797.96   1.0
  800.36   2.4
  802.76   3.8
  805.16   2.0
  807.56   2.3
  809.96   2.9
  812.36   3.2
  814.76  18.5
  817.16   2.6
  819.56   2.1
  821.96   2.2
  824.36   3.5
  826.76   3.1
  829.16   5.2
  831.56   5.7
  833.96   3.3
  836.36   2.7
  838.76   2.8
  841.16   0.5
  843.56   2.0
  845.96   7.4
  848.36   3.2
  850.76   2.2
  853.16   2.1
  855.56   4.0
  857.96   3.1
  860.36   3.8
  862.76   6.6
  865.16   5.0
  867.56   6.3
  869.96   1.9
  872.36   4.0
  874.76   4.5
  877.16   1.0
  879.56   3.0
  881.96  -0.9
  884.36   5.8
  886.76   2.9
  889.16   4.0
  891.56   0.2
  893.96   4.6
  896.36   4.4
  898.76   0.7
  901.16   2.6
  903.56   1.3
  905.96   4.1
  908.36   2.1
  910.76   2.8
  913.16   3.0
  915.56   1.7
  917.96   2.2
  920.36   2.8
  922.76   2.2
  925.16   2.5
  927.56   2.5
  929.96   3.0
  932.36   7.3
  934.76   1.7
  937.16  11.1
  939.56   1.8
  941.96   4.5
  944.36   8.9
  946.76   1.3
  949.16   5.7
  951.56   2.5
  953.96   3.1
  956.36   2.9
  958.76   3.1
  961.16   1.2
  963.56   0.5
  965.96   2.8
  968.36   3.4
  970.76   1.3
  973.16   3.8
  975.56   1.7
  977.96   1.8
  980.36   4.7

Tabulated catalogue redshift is 1.18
